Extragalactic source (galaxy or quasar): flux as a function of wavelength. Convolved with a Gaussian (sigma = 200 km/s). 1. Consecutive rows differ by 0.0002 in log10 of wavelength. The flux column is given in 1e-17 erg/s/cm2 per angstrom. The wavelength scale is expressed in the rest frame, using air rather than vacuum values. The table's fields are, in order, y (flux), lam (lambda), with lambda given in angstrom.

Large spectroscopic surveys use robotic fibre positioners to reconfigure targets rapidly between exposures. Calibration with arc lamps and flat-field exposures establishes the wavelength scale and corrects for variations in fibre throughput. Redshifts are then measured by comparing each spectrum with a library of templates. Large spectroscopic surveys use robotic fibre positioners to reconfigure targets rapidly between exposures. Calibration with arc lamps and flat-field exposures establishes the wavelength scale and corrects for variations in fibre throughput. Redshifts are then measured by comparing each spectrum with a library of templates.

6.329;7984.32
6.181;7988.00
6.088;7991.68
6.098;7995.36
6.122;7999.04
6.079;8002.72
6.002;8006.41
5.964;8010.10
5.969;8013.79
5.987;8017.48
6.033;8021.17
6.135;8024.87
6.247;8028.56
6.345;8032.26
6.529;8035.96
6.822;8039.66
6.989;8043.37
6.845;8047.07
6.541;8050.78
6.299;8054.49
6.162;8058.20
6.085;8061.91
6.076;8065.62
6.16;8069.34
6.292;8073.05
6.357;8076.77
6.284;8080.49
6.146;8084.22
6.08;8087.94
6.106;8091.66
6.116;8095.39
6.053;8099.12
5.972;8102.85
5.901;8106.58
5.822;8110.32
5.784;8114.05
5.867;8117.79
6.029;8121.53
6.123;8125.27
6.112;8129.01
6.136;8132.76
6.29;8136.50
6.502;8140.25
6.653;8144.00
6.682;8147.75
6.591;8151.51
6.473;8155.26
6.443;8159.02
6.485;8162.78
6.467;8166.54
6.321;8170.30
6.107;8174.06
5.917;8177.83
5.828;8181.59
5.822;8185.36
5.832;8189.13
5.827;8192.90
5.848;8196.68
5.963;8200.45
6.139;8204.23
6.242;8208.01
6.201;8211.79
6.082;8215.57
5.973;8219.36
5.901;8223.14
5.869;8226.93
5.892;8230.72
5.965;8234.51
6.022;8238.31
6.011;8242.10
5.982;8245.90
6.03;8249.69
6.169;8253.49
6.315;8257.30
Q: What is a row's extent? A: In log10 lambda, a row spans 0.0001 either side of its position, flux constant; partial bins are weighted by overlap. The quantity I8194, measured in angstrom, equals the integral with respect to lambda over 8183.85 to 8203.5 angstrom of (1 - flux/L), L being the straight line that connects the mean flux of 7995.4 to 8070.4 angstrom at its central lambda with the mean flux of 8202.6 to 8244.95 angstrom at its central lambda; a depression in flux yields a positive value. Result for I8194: 0.6 angstrom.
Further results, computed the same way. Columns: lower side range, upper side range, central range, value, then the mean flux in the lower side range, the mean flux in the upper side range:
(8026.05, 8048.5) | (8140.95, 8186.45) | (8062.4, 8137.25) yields 4.5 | 6.61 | 6.33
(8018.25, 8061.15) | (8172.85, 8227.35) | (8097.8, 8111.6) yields 0.7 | 6.43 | 5.97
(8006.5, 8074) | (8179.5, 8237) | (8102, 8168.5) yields -1.5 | 6.3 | 5.96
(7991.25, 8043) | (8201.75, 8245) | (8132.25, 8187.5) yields -2.2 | 6.2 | 6.02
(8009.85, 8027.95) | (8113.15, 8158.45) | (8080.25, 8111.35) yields 0.8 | 6.04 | 6.29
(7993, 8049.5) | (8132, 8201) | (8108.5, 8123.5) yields 0.9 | 6.28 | 6.23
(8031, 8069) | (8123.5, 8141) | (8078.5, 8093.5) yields 0.5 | 6.46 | 6.22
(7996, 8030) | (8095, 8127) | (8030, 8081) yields -3.4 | 6.06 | 5.96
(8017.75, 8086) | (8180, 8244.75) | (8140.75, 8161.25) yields -1.5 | 6.34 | 5.97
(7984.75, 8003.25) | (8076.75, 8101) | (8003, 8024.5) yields 0.5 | 6.13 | 6.15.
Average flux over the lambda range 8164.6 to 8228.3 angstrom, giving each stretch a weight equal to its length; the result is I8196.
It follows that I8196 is 6.02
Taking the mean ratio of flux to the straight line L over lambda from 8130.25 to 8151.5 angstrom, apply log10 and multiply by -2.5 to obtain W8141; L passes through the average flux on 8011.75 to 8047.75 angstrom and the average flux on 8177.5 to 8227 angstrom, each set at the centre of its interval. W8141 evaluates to -0.06 mag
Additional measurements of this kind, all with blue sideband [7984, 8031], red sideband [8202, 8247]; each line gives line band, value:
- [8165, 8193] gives 0.00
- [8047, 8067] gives -0.04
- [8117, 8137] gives -0.01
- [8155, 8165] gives -0.07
